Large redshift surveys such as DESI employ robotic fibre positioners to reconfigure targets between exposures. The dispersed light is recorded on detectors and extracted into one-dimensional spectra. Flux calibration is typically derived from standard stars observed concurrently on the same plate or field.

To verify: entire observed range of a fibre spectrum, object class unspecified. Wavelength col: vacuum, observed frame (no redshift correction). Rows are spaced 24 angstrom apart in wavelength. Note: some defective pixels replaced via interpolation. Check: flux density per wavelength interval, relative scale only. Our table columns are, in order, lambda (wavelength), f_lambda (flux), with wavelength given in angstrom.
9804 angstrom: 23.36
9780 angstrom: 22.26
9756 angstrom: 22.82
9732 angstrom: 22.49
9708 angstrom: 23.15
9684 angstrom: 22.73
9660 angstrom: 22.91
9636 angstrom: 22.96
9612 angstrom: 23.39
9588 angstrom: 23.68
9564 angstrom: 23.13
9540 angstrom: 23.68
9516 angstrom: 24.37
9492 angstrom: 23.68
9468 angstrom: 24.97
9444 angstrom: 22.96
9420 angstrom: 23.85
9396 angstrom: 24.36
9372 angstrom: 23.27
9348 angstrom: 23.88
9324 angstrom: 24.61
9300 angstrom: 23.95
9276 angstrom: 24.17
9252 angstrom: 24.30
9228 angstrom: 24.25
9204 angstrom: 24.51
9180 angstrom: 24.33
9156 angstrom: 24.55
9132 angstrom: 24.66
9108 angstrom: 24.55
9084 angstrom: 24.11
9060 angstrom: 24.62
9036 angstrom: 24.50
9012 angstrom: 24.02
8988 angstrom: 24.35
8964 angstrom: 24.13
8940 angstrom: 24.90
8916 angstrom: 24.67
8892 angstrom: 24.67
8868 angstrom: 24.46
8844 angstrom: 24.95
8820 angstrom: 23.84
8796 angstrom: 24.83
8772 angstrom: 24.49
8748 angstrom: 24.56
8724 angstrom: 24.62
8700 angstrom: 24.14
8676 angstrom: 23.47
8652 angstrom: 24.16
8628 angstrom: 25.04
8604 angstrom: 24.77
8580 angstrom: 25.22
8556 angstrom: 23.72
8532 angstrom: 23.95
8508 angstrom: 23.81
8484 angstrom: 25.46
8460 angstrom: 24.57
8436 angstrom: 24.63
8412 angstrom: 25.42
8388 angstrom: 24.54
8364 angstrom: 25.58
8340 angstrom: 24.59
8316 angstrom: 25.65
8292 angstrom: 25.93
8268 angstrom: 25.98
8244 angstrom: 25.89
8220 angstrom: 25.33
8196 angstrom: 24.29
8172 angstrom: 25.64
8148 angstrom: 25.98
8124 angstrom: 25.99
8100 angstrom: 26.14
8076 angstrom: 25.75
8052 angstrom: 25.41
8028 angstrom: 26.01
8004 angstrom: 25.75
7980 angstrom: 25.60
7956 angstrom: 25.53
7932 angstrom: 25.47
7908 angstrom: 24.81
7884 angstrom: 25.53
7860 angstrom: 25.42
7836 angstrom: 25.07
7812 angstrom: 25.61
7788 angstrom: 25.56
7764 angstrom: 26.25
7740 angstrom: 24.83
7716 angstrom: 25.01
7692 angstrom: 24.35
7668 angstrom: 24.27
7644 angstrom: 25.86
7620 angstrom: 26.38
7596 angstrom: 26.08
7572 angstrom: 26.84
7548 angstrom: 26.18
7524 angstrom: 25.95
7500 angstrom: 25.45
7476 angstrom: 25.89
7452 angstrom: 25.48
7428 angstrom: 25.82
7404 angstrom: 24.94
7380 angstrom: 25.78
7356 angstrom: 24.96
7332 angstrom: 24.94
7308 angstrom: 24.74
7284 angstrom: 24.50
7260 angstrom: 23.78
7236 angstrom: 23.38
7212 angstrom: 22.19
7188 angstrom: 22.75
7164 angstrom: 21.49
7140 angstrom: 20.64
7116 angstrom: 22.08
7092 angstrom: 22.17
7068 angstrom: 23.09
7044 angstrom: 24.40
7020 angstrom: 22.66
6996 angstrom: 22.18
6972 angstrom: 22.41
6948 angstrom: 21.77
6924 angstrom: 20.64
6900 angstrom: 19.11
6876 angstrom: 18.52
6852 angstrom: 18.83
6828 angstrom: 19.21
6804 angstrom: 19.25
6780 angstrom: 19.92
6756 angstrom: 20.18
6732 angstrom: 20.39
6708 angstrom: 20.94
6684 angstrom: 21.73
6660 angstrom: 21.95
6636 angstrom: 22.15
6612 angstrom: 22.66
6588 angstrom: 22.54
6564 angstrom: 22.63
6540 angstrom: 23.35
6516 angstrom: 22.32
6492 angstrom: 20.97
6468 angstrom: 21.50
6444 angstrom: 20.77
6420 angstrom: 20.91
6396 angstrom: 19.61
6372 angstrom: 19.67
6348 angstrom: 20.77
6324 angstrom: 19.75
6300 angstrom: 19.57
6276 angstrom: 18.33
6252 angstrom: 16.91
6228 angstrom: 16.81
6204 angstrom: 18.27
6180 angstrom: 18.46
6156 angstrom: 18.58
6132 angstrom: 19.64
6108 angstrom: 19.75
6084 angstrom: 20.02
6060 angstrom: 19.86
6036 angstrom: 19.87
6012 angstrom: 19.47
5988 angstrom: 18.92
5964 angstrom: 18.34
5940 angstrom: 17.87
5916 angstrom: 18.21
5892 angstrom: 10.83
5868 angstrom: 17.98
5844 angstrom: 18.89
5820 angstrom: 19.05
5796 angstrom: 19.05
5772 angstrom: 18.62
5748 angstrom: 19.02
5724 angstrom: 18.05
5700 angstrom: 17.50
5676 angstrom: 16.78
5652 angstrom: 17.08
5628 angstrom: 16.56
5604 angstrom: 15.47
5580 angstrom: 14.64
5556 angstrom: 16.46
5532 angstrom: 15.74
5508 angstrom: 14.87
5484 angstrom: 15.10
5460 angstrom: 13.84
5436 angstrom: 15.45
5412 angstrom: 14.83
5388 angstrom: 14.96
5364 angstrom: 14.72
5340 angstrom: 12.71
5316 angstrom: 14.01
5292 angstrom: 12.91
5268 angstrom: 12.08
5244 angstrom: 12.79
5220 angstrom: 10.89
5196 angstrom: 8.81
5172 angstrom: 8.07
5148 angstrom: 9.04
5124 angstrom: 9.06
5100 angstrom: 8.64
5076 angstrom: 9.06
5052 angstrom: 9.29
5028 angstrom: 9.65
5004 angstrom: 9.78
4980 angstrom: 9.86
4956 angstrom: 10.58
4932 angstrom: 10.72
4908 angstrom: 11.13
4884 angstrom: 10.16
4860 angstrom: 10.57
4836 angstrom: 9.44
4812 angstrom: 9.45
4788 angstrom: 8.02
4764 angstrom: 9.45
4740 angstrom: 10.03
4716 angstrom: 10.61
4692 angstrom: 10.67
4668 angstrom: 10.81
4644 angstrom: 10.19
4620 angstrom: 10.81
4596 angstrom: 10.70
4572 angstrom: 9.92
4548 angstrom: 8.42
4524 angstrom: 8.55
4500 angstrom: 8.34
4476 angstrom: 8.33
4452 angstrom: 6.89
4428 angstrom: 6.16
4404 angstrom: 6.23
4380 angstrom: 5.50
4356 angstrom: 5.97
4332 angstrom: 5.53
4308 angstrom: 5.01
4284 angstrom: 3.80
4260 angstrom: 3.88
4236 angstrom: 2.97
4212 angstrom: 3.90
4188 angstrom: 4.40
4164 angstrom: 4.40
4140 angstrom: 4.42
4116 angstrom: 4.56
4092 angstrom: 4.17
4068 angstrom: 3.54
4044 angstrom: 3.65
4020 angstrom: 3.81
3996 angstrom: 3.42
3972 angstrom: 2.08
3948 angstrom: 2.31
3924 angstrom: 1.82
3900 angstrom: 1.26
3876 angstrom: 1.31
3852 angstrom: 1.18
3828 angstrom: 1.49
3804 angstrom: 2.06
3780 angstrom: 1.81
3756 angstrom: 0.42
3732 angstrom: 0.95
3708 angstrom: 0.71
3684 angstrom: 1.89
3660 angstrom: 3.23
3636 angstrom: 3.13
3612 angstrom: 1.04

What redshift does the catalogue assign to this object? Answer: 0.000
